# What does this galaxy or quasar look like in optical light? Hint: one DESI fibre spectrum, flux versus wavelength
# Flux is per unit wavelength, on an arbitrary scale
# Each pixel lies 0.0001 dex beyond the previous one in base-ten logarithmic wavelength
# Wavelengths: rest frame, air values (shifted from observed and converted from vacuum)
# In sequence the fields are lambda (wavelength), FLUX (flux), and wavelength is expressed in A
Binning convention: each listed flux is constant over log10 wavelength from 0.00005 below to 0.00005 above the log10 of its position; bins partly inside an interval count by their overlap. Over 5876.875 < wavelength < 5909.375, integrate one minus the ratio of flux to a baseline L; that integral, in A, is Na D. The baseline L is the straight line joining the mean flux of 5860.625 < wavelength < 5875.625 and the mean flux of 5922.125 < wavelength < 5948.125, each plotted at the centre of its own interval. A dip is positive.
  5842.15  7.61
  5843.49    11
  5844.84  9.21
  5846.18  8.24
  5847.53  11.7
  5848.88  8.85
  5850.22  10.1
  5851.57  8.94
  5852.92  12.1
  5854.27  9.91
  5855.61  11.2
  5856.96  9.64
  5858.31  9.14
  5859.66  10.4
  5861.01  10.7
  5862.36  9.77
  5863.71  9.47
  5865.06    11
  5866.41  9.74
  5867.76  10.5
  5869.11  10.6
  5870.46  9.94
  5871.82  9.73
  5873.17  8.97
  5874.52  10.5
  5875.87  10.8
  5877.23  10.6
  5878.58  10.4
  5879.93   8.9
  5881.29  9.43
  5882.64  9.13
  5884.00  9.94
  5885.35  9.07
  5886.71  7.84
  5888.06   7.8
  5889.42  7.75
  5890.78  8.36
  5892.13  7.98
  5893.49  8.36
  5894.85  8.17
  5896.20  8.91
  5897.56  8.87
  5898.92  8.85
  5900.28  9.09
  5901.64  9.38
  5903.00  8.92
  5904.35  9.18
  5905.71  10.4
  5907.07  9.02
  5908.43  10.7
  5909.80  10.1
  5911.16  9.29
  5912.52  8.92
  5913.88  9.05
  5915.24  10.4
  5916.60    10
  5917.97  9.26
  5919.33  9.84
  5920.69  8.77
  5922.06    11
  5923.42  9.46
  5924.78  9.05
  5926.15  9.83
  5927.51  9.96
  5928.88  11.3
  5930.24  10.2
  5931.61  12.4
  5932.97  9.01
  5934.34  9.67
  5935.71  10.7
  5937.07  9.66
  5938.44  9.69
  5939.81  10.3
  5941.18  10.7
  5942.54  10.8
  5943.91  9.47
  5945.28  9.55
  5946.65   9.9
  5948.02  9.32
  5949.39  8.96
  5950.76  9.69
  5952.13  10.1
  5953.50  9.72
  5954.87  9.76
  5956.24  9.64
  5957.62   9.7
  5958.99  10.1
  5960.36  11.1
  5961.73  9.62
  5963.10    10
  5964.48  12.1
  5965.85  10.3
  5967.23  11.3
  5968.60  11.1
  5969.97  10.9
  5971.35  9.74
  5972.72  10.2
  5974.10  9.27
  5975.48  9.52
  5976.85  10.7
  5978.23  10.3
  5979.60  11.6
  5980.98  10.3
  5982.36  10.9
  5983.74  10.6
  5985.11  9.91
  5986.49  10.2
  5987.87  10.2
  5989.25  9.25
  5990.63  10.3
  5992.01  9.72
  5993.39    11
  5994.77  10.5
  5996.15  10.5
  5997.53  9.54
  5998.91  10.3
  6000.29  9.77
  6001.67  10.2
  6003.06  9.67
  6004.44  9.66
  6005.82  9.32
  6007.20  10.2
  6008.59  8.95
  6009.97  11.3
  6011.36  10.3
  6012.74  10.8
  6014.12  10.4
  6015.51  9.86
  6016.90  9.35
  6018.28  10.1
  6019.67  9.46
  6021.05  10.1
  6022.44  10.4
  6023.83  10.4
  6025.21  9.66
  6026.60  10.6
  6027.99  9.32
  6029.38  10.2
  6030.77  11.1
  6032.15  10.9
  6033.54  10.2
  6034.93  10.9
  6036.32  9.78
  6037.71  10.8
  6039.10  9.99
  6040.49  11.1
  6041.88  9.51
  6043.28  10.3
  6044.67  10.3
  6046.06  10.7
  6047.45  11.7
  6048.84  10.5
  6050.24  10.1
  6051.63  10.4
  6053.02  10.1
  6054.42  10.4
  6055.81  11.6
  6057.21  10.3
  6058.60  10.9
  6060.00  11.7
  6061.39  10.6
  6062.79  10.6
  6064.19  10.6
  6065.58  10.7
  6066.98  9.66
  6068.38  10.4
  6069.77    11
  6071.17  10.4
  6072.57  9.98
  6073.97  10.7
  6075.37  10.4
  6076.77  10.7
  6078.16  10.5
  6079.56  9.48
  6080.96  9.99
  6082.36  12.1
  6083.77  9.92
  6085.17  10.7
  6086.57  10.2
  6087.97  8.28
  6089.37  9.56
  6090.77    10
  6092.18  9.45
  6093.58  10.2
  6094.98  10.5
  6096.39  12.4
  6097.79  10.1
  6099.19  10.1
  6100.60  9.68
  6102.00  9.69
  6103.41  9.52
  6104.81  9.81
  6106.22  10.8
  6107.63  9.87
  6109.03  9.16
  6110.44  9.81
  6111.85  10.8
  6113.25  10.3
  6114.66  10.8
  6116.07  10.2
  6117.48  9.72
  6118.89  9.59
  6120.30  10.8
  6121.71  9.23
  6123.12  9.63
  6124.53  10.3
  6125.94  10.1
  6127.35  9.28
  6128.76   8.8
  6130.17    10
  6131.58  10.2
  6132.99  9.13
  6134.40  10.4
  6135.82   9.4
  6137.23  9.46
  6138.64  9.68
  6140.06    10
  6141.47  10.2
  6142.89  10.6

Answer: 3.4 A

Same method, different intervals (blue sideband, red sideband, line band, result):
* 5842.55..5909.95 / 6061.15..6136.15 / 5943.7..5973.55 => -1.03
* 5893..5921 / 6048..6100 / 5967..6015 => -1.75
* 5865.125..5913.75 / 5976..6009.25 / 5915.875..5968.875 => -1.72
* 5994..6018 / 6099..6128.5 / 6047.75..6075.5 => -1.62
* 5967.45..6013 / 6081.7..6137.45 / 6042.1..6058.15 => -0.71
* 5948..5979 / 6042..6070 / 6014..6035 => 0.59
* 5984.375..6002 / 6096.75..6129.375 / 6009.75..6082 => -2.68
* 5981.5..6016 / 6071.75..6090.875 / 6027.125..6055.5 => -0.75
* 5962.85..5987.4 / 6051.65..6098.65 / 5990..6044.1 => 1.57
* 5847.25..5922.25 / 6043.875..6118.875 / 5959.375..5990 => -1.51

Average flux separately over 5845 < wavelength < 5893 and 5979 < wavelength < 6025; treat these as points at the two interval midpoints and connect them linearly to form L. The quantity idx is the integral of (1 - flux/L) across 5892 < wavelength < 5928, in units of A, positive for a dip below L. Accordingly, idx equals 1.6 A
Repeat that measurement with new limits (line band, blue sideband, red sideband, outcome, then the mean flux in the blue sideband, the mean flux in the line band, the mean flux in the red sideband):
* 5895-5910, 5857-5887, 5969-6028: 0.9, 9.86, 9.34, 10.1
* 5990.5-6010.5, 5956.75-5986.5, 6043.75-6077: 0.8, 10.4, 10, 10.6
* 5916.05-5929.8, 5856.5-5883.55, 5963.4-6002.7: 0.4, 9.97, 9.85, 10.4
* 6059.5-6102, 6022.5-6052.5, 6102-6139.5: -0.9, 10.4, 10.3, 9.87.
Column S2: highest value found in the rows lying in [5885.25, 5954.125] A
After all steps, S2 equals 12.4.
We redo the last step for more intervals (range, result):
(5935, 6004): 12.1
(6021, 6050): 11.7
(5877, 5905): 10.6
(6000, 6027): 11.3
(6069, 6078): 11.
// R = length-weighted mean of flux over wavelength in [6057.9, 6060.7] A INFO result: 11.3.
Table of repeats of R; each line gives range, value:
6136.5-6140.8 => 9.72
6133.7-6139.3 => 9.73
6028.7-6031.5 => 10.7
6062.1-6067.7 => 10.4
